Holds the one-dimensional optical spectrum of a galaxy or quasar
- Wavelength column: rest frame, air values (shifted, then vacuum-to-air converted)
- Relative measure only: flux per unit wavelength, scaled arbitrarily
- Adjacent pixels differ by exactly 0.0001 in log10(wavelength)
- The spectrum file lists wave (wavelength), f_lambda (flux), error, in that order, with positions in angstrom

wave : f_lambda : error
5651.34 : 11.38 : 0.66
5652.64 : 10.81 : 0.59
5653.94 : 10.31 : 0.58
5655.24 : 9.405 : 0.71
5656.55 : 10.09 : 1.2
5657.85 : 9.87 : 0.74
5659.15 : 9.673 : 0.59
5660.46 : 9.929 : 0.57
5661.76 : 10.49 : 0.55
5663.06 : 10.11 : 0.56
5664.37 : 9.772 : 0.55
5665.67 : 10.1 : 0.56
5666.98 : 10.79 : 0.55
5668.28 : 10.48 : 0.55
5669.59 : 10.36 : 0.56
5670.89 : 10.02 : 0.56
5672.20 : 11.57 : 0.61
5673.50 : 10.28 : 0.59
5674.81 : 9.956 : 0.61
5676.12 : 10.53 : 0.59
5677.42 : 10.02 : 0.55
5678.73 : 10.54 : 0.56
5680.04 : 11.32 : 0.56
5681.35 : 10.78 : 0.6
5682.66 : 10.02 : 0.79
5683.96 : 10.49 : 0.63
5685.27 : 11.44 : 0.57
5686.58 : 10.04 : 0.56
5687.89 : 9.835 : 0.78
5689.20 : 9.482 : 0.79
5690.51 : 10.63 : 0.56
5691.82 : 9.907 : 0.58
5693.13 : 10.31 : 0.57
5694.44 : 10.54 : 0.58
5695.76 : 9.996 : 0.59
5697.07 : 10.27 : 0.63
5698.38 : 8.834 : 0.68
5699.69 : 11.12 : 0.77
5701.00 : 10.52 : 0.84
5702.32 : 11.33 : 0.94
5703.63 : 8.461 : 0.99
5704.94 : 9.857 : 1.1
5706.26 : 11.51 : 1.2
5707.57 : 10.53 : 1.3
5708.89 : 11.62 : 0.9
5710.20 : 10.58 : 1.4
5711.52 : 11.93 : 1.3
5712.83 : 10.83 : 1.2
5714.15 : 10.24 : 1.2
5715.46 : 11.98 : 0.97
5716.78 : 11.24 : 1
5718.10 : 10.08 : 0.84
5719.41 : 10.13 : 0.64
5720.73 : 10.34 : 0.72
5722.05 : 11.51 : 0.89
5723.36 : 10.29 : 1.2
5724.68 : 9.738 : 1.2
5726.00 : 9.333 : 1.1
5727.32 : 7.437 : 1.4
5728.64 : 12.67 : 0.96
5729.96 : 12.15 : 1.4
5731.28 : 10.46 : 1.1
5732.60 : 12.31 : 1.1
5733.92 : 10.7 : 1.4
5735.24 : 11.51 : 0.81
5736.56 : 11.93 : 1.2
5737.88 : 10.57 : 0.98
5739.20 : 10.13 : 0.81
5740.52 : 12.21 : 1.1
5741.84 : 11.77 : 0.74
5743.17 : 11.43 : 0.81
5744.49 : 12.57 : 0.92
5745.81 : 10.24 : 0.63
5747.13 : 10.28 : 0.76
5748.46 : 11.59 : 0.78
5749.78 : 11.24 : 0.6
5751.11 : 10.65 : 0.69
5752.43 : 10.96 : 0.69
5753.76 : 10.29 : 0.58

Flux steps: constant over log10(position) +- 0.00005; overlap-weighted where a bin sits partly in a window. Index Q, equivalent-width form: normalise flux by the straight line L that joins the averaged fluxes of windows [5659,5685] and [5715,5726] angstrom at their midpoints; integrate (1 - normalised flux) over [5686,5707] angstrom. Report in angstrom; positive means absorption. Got 0.6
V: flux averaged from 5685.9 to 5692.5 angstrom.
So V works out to 9.99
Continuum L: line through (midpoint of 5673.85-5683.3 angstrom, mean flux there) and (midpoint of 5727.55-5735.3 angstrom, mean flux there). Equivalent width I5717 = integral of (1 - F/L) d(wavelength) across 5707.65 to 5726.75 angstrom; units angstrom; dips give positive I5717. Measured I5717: 0.8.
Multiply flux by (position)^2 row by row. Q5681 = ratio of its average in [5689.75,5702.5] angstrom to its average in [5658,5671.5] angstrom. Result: 1.0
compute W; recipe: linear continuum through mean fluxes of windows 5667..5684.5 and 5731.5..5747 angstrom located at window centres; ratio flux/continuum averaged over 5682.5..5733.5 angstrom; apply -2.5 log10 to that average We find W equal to 0.04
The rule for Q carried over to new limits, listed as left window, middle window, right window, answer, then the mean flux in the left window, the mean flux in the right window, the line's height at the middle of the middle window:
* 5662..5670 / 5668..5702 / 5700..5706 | -0.44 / 10.3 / 10.2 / 10.2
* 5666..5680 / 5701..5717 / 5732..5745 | 0.33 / 10.5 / 11.5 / 11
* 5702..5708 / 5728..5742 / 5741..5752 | -0.66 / 10.3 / 11.2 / 11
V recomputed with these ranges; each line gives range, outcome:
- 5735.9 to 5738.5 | 11.3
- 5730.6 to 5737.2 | 11.4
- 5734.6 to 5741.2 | 11.3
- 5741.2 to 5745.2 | 11.9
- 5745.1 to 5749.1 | 10.7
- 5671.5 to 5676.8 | 10.6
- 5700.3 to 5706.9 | 10.3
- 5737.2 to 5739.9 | 10.4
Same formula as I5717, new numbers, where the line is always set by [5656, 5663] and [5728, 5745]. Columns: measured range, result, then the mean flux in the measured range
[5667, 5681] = -0.3 angstrom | 10.5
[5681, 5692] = 0.3 angstrom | 10.3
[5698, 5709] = 0.5 angstrom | 10.4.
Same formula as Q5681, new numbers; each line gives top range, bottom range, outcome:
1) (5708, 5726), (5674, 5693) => 1.05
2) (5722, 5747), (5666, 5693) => 1.07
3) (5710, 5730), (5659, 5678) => 1.05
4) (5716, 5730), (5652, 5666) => 1.06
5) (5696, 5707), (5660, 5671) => 1.01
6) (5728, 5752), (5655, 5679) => 1.14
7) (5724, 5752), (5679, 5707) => 1.08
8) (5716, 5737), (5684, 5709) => 1.05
